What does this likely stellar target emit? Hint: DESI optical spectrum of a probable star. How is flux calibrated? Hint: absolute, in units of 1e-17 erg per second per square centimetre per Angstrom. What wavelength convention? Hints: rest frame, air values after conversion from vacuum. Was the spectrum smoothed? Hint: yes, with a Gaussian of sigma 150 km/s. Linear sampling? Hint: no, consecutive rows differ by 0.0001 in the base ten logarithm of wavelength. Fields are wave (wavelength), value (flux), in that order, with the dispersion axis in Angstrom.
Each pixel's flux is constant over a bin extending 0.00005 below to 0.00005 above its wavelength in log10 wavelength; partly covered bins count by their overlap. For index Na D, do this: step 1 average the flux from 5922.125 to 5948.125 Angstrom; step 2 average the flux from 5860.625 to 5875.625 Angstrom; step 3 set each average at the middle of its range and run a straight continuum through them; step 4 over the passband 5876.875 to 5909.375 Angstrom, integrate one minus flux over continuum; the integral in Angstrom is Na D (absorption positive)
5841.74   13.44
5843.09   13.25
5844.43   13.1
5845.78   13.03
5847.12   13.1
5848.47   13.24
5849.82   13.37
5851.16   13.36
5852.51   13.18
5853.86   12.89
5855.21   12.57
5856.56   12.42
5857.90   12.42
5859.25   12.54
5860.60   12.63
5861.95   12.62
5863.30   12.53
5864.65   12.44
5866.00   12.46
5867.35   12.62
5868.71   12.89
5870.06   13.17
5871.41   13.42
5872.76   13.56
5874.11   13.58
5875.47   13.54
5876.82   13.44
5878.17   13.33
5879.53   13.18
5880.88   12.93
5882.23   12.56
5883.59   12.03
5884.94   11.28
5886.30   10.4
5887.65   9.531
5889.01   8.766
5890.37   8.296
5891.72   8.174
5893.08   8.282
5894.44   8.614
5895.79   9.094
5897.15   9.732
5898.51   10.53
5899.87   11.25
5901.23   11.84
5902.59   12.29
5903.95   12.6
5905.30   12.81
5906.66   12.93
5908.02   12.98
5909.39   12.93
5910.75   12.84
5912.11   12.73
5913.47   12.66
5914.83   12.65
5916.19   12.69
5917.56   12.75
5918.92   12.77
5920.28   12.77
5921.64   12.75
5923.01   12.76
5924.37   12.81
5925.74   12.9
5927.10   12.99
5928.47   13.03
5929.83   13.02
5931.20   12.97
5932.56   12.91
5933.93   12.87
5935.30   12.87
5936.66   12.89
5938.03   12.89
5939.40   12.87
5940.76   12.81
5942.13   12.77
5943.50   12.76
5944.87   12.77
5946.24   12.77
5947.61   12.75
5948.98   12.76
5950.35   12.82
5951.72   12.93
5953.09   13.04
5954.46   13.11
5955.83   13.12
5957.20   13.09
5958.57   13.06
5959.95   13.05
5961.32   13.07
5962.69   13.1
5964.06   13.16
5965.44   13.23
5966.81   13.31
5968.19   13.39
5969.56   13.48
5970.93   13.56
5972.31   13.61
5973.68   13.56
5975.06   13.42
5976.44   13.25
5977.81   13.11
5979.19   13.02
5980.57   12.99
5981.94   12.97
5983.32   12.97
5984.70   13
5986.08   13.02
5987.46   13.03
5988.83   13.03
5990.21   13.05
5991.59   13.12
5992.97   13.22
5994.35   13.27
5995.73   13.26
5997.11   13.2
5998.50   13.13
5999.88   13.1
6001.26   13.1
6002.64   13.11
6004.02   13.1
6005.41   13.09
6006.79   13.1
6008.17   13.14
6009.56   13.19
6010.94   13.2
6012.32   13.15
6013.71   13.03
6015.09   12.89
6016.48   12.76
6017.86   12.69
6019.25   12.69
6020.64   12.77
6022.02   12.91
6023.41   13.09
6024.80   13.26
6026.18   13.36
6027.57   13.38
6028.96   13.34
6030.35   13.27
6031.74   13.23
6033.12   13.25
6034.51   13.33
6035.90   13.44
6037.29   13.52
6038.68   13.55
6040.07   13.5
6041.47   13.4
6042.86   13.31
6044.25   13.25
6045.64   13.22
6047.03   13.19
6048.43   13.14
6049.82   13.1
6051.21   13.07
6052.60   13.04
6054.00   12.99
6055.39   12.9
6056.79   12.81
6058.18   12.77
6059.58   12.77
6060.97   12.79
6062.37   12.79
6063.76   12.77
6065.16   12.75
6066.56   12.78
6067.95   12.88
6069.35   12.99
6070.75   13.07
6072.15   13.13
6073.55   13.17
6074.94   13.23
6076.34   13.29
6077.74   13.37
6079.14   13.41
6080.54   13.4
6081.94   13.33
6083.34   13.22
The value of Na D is 4.55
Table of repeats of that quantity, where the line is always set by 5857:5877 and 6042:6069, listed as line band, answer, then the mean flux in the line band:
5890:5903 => 3.1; 9.8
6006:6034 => -0.3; 13.1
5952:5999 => -0.8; 13.2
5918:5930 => 0.1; 12.9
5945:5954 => 0.1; 12.8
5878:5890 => 1.4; 11.4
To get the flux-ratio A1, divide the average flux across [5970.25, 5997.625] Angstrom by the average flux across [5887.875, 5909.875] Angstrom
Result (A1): 1.24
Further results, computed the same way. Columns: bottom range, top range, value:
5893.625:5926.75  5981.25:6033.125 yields 1.08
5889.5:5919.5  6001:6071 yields 1.15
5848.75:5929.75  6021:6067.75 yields 1.08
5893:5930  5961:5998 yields 1.09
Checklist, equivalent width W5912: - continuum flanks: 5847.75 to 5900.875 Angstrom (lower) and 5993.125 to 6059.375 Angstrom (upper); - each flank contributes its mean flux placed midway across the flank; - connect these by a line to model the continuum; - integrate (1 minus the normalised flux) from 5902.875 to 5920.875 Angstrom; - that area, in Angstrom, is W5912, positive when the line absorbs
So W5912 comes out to -0.87 Angstrom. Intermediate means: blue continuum 11.9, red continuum 13.1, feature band 12.8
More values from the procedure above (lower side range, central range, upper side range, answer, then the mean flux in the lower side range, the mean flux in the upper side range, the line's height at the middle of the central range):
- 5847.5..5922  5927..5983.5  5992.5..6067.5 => -2.08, 12.1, 13.1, 12.6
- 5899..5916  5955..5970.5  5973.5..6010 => -0.33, 12.5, 13.1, 12.9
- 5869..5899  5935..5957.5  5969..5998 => -0.73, 11.3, 13.2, 12.5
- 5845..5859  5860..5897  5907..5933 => 3.61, 12.9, 12.8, 12.9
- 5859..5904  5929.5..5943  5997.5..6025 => -0.74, 11.6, 13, 12.2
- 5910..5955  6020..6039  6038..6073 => -0.39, 12.8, 13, 13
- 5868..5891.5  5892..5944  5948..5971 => 1.32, 12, 13.1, 12.6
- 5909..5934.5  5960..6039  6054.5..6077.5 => -1.68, 12.8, 12.9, 12.9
